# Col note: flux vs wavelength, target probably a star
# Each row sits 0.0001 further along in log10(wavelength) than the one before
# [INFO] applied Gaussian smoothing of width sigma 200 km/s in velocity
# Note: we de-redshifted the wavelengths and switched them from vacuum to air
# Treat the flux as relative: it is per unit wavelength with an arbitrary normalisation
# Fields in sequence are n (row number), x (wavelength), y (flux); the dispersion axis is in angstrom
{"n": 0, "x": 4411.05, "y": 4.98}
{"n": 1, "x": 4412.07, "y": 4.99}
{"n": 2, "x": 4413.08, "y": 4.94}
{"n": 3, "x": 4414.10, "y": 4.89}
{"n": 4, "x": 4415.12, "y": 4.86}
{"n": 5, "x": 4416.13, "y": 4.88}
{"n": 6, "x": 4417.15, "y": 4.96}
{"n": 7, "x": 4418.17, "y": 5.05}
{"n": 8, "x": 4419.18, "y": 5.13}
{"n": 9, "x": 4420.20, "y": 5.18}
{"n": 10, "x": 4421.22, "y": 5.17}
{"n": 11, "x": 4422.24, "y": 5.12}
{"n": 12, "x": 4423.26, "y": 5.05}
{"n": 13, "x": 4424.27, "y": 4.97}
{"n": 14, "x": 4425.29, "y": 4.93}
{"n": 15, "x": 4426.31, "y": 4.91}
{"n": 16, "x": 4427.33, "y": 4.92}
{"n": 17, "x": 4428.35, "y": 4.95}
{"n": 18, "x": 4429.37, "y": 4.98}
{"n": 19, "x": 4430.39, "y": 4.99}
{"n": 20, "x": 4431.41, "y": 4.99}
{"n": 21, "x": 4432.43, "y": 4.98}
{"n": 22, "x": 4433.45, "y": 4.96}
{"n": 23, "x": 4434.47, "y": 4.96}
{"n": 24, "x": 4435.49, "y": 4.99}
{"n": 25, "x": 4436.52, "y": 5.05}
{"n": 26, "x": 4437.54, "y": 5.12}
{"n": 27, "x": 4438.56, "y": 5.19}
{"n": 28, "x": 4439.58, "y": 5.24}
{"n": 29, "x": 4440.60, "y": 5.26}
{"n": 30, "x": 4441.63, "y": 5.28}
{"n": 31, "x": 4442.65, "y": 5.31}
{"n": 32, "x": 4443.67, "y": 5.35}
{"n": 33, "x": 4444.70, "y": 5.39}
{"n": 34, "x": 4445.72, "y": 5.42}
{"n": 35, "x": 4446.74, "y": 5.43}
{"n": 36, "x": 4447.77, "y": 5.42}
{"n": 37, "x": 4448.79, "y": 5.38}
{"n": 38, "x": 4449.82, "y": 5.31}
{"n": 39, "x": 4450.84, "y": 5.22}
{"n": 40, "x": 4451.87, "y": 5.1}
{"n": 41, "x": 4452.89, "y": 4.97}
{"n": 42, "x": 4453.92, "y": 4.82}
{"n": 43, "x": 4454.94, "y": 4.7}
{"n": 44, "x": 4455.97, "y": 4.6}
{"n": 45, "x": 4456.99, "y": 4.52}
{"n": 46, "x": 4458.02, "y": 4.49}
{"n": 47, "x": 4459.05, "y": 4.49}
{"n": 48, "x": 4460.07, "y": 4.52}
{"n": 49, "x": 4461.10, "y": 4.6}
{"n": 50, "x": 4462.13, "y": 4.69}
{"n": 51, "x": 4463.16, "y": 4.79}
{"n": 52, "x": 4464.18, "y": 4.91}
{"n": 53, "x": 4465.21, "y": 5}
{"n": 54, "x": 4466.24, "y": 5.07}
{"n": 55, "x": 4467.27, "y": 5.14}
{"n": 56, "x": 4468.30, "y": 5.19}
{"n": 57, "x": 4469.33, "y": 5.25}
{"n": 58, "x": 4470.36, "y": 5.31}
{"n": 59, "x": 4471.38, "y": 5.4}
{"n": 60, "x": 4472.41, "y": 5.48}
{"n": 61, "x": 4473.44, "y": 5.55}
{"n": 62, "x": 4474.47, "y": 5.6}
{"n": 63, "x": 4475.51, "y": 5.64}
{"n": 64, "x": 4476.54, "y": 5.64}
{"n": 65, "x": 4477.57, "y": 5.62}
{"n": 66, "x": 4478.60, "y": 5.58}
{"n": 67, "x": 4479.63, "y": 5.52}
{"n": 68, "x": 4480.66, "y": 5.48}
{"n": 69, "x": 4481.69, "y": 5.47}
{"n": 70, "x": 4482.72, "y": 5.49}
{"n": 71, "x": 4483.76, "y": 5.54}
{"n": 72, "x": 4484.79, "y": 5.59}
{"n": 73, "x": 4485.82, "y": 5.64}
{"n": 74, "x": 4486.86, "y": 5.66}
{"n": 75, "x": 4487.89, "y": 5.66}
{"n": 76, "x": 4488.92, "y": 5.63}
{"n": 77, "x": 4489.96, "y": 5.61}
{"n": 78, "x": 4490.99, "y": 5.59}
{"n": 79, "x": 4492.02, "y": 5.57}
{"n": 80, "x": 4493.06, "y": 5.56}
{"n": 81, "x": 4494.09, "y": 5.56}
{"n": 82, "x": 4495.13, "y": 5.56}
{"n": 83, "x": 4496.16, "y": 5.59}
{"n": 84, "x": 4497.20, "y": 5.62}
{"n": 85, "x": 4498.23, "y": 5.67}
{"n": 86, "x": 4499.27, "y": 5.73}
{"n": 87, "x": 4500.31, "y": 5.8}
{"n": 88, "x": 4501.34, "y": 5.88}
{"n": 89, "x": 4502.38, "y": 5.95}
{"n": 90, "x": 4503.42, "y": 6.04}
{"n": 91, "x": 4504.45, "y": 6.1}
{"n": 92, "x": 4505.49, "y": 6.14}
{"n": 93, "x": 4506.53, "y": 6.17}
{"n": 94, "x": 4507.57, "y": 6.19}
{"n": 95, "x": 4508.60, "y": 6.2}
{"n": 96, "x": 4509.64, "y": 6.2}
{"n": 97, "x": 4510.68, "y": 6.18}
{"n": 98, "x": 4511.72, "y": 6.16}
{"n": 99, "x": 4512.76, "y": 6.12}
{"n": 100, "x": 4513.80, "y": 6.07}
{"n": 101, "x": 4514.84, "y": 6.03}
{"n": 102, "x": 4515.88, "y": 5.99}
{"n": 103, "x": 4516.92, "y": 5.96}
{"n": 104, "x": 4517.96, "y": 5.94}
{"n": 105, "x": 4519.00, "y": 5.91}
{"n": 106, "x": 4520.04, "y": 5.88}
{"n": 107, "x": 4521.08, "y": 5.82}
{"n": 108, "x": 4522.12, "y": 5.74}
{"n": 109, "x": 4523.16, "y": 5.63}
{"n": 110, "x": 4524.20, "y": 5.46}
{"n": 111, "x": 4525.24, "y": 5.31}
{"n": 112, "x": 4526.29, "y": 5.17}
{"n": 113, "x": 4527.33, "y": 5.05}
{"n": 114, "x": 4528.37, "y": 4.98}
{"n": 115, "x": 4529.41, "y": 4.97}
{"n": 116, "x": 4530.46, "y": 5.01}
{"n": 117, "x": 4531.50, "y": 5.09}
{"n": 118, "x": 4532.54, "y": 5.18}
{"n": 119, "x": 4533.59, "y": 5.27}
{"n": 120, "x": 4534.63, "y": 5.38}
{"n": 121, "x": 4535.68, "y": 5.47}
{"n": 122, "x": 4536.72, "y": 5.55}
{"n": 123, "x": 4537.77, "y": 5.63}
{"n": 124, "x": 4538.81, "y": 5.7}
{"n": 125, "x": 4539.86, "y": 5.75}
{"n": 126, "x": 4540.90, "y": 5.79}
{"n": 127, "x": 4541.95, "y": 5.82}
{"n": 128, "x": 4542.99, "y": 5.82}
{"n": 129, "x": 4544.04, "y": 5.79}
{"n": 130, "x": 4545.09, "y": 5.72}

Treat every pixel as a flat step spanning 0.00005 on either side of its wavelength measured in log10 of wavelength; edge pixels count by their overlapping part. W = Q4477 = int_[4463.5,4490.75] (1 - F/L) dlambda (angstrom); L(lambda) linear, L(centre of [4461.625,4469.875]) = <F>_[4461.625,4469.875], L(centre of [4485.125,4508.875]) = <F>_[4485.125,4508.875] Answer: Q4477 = -0.82 angstrom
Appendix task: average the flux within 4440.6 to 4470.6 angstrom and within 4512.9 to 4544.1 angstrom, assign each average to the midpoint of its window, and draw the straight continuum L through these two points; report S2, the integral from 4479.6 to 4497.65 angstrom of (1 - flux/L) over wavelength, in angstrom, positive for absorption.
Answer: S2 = -1.0 angstrom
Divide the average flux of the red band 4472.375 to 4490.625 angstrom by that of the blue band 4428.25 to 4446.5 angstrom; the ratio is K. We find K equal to 1.08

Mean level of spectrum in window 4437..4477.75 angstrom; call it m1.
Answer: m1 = 5.13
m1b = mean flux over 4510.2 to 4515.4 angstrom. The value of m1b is 6.11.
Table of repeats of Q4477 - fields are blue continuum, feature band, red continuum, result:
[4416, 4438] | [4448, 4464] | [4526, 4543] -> 0.9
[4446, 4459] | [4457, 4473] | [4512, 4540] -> 0.4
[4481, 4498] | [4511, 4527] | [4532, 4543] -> -0.7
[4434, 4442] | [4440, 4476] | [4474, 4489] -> 1.6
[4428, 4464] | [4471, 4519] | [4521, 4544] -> -4.7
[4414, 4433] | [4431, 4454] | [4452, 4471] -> -1.2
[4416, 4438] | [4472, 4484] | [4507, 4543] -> -0.4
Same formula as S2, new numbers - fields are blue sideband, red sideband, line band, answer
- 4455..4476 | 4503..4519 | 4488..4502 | 0.15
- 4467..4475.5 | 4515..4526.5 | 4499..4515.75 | -1.26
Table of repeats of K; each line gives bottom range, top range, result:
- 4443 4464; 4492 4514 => 1.19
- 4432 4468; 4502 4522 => 1.21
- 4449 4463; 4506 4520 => 1.27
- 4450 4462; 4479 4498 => 1.18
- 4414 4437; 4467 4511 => 1.14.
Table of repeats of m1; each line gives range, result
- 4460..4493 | 5.37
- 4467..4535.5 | 5.64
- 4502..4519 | 6.08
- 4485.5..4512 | 5.83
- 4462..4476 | 5.23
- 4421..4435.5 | 4.99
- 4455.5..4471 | 4.85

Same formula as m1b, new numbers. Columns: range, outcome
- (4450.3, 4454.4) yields 5.03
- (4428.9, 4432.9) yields 4.99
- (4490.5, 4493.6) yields 5.58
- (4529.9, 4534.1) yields 5.13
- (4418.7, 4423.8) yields 5.13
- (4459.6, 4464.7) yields 4.7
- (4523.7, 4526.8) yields 5.3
